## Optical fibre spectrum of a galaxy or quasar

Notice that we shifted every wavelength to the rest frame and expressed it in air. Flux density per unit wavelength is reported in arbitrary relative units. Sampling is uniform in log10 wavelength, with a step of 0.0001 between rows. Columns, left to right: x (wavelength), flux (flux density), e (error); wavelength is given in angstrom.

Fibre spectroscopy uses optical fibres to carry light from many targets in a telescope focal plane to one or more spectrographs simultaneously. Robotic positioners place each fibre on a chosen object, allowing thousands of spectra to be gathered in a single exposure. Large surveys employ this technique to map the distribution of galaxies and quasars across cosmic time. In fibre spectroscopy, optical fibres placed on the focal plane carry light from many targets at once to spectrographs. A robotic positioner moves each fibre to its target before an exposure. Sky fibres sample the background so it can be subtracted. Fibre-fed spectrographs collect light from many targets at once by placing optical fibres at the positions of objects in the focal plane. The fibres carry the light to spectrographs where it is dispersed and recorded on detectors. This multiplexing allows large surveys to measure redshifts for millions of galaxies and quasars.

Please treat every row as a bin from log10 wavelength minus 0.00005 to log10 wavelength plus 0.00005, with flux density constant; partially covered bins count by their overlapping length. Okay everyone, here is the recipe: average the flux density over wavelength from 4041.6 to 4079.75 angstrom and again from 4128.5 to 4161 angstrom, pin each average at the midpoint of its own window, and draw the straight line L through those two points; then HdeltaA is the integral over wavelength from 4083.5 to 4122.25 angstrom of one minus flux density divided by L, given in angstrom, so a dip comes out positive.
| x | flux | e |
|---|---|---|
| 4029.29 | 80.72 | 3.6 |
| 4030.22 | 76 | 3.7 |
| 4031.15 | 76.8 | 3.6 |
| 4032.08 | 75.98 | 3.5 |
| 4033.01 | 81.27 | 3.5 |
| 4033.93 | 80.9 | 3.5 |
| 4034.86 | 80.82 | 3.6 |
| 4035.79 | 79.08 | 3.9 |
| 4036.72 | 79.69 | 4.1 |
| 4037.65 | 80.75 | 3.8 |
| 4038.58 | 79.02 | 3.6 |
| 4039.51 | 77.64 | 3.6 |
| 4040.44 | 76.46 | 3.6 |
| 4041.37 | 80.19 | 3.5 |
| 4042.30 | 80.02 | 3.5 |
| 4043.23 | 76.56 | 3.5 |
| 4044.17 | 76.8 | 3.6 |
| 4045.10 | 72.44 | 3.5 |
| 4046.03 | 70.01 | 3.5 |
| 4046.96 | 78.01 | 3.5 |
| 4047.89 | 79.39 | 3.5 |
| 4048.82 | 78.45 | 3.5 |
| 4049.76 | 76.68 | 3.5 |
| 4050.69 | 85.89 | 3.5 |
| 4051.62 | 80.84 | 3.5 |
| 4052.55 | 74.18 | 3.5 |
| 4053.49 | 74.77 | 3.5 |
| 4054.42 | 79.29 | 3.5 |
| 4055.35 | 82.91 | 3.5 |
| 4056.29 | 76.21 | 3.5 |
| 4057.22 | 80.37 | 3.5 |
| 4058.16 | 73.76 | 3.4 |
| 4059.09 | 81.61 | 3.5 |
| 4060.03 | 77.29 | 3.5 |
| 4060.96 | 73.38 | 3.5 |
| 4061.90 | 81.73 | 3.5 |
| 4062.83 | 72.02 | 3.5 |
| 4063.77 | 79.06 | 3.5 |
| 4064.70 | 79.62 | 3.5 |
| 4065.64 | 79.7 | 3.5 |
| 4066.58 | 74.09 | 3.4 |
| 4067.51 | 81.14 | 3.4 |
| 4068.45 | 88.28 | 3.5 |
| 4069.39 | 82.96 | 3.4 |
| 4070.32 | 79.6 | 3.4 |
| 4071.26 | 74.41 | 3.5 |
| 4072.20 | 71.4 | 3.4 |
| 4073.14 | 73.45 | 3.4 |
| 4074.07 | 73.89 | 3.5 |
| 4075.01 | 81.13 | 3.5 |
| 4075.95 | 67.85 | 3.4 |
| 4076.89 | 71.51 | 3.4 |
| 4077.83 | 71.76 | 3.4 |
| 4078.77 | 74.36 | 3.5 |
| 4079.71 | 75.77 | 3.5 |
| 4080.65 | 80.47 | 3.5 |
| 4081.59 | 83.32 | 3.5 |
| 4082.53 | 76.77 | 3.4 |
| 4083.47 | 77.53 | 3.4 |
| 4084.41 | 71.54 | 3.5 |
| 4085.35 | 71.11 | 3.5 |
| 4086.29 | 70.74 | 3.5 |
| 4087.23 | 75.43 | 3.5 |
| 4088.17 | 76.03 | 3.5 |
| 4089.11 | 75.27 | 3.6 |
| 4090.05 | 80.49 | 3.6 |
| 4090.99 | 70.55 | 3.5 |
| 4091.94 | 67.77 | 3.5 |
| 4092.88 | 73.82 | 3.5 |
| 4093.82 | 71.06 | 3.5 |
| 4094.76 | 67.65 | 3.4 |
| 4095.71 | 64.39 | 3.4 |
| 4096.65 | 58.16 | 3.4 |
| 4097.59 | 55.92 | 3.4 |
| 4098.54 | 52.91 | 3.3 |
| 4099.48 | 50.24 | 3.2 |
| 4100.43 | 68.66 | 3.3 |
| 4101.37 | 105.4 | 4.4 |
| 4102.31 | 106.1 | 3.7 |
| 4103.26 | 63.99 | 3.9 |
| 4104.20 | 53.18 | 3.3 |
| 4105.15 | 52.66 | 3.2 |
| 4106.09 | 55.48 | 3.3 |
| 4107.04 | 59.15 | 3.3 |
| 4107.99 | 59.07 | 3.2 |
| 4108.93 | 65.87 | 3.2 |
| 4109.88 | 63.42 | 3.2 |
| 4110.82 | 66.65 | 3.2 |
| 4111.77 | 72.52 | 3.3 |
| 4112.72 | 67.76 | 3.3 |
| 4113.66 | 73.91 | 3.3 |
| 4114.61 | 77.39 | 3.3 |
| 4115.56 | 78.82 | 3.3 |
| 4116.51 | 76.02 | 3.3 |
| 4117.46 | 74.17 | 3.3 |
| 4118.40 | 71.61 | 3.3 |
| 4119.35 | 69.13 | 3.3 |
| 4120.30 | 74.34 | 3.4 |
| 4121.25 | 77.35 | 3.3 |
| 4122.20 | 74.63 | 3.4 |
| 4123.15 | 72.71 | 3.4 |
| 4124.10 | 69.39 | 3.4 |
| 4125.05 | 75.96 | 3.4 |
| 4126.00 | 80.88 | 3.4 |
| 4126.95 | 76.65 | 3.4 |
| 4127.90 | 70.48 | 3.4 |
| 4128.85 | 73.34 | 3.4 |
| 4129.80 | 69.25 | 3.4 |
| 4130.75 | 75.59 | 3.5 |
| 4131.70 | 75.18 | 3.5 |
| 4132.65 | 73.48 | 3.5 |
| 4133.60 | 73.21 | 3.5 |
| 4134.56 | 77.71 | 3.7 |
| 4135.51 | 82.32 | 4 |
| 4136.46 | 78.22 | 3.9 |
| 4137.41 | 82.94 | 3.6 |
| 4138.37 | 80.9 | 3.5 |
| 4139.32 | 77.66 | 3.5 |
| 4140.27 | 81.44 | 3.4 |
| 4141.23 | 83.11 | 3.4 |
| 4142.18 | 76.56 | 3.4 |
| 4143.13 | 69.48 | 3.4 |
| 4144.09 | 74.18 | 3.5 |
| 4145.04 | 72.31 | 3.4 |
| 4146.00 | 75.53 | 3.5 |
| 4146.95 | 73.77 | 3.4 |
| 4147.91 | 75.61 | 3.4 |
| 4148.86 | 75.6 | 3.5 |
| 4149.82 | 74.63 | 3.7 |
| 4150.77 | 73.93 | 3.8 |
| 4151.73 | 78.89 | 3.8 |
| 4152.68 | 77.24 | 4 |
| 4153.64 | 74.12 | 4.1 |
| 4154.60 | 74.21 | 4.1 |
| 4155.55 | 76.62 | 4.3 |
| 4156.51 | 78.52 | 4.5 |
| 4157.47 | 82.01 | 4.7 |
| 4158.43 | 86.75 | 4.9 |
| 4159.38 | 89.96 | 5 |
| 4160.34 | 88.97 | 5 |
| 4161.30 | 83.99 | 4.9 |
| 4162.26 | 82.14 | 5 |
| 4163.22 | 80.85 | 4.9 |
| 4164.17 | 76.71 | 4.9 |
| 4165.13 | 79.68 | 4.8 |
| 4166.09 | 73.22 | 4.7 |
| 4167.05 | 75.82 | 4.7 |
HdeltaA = 3.8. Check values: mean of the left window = 77.2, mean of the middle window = 69.8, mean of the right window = 77.5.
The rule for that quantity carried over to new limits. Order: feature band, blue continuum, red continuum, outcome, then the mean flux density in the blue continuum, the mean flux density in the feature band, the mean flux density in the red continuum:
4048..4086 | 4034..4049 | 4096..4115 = -2.0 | 77.9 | 77.2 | 66.4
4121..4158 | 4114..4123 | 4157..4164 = 1.7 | 74.7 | 76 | 84.7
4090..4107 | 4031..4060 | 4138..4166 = 2.4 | 78.3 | 67.1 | 78.4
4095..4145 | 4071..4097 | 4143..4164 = 2.6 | 73.2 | 71.9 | 78.3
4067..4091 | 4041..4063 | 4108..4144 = 0.1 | 77.7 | 76.2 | 74.4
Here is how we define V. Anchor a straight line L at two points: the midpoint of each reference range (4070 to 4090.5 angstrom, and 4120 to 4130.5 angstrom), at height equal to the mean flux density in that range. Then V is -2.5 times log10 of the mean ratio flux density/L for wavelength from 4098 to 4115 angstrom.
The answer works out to 0.11 mag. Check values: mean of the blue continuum 75.1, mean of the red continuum 74.1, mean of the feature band 67.4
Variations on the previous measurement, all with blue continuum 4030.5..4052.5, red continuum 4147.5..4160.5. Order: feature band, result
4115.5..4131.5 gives 0.07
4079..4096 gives 0.07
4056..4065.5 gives 0.01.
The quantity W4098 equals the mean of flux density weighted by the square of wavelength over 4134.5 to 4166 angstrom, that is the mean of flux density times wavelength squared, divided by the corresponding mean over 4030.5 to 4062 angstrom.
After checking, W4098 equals 1.1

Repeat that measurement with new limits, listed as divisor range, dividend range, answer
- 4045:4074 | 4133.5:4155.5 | 1.03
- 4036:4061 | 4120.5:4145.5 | 1.02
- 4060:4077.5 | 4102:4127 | 0.94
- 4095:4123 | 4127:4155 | 1.12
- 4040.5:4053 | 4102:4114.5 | 0.88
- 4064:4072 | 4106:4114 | 0.84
